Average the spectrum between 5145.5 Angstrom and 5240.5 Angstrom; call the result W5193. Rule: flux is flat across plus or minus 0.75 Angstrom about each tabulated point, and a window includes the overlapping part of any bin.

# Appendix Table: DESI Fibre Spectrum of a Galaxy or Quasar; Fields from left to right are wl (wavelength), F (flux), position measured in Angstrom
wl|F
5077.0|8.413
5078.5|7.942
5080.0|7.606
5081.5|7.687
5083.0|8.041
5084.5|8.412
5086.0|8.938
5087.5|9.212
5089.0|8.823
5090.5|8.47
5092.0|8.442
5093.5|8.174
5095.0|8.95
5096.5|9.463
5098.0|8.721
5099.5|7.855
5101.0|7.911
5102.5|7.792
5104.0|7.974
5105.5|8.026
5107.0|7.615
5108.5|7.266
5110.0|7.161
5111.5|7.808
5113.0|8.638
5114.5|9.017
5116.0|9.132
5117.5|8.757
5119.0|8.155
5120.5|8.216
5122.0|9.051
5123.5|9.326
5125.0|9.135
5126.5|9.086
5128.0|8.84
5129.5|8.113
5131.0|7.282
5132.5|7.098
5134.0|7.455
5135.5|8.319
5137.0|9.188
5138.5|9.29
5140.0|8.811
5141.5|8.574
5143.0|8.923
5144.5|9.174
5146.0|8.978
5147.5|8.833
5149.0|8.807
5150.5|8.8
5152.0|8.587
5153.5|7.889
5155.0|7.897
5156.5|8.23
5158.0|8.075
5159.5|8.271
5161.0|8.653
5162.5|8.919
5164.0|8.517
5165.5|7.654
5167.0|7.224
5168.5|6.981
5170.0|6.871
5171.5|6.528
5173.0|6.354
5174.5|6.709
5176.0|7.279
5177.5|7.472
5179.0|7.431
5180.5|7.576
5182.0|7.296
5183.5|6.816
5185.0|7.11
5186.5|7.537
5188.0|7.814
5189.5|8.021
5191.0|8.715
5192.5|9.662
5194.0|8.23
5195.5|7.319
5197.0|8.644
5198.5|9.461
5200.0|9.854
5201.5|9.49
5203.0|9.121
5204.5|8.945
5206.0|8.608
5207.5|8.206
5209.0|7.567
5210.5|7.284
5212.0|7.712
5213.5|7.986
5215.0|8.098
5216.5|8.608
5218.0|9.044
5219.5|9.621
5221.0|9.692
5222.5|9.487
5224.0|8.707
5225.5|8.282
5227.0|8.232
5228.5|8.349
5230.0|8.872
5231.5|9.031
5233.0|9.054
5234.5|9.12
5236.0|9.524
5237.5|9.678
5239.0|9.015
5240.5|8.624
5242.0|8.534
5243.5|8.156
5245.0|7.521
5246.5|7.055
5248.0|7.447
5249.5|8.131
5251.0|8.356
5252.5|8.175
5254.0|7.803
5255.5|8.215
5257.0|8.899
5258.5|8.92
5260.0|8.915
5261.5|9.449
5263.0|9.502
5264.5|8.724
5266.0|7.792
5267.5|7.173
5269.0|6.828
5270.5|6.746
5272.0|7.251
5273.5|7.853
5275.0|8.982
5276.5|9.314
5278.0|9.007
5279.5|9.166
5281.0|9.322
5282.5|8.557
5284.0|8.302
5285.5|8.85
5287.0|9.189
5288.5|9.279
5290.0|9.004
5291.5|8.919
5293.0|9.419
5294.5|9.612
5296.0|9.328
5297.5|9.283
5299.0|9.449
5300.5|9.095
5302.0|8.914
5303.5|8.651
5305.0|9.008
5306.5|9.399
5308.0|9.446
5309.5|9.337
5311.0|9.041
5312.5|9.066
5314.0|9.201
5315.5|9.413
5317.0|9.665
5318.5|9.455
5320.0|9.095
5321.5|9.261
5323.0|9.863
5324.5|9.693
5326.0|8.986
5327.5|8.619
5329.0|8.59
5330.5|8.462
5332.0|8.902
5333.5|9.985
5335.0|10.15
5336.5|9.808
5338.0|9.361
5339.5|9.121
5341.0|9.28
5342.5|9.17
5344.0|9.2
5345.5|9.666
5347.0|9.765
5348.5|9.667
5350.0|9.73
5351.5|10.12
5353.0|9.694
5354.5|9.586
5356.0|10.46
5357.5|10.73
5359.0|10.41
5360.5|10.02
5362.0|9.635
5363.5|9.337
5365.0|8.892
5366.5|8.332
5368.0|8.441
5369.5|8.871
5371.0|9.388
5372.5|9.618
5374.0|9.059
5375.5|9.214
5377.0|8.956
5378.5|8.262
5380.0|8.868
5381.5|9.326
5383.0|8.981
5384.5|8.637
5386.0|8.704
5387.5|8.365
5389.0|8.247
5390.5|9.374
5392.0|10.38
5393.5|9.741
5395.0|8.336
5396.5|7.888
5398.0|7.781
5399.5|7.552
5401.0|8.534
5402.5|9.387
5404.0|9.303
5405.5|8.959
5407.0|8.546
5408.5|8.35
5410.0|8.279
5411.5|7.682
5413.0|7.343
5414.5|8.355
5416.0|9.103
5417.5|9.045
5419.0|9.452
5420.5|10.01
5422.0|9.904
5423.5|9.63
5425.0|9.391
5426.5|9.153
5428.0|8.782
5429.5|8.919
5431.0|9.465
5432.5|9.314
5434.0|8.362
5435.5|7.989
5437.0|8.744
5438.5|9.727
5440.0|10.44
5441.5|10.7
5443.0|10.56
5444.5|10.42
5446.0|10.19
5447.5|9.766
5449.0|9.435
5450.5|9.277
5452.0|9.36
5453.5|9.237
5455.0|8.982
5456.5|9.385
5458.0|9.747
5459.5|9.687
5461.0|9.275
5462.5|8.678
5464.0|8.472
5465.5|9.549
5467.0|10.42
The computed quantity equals 8.29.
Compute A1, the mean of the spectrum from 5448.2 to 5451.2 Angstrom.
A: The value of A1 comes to 9.36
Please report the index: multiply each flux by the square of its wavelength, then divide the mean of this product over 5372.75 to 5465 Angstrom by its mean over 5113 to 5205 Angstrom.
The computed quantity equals 1.2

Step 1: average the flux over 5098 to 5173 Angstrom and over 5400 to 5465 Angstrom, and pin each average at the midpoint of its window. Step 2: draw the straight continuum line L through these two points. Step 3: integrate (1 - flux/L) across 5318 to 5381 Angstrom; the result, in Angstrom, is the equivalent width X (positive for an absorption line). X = -3.2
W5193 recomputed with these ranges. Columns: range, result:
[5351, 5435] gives 9.04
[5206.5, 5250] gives 8.51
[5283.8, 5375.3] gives 9.34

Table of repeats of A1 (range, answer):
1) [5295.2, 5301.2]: 9.29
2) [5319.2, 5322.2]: 9.18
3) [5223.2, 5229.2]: 8.4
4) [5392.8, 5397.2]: 8.65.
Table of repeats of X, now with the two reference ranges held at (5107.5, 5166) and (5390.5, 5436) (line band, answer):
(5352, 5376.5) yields -2.0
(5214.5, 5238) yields -1.0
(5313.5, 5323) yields -0.7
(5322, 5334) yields -0.5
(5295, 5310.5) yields -0.9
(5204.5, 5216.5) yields 0.7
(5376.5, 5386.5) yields 0.0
